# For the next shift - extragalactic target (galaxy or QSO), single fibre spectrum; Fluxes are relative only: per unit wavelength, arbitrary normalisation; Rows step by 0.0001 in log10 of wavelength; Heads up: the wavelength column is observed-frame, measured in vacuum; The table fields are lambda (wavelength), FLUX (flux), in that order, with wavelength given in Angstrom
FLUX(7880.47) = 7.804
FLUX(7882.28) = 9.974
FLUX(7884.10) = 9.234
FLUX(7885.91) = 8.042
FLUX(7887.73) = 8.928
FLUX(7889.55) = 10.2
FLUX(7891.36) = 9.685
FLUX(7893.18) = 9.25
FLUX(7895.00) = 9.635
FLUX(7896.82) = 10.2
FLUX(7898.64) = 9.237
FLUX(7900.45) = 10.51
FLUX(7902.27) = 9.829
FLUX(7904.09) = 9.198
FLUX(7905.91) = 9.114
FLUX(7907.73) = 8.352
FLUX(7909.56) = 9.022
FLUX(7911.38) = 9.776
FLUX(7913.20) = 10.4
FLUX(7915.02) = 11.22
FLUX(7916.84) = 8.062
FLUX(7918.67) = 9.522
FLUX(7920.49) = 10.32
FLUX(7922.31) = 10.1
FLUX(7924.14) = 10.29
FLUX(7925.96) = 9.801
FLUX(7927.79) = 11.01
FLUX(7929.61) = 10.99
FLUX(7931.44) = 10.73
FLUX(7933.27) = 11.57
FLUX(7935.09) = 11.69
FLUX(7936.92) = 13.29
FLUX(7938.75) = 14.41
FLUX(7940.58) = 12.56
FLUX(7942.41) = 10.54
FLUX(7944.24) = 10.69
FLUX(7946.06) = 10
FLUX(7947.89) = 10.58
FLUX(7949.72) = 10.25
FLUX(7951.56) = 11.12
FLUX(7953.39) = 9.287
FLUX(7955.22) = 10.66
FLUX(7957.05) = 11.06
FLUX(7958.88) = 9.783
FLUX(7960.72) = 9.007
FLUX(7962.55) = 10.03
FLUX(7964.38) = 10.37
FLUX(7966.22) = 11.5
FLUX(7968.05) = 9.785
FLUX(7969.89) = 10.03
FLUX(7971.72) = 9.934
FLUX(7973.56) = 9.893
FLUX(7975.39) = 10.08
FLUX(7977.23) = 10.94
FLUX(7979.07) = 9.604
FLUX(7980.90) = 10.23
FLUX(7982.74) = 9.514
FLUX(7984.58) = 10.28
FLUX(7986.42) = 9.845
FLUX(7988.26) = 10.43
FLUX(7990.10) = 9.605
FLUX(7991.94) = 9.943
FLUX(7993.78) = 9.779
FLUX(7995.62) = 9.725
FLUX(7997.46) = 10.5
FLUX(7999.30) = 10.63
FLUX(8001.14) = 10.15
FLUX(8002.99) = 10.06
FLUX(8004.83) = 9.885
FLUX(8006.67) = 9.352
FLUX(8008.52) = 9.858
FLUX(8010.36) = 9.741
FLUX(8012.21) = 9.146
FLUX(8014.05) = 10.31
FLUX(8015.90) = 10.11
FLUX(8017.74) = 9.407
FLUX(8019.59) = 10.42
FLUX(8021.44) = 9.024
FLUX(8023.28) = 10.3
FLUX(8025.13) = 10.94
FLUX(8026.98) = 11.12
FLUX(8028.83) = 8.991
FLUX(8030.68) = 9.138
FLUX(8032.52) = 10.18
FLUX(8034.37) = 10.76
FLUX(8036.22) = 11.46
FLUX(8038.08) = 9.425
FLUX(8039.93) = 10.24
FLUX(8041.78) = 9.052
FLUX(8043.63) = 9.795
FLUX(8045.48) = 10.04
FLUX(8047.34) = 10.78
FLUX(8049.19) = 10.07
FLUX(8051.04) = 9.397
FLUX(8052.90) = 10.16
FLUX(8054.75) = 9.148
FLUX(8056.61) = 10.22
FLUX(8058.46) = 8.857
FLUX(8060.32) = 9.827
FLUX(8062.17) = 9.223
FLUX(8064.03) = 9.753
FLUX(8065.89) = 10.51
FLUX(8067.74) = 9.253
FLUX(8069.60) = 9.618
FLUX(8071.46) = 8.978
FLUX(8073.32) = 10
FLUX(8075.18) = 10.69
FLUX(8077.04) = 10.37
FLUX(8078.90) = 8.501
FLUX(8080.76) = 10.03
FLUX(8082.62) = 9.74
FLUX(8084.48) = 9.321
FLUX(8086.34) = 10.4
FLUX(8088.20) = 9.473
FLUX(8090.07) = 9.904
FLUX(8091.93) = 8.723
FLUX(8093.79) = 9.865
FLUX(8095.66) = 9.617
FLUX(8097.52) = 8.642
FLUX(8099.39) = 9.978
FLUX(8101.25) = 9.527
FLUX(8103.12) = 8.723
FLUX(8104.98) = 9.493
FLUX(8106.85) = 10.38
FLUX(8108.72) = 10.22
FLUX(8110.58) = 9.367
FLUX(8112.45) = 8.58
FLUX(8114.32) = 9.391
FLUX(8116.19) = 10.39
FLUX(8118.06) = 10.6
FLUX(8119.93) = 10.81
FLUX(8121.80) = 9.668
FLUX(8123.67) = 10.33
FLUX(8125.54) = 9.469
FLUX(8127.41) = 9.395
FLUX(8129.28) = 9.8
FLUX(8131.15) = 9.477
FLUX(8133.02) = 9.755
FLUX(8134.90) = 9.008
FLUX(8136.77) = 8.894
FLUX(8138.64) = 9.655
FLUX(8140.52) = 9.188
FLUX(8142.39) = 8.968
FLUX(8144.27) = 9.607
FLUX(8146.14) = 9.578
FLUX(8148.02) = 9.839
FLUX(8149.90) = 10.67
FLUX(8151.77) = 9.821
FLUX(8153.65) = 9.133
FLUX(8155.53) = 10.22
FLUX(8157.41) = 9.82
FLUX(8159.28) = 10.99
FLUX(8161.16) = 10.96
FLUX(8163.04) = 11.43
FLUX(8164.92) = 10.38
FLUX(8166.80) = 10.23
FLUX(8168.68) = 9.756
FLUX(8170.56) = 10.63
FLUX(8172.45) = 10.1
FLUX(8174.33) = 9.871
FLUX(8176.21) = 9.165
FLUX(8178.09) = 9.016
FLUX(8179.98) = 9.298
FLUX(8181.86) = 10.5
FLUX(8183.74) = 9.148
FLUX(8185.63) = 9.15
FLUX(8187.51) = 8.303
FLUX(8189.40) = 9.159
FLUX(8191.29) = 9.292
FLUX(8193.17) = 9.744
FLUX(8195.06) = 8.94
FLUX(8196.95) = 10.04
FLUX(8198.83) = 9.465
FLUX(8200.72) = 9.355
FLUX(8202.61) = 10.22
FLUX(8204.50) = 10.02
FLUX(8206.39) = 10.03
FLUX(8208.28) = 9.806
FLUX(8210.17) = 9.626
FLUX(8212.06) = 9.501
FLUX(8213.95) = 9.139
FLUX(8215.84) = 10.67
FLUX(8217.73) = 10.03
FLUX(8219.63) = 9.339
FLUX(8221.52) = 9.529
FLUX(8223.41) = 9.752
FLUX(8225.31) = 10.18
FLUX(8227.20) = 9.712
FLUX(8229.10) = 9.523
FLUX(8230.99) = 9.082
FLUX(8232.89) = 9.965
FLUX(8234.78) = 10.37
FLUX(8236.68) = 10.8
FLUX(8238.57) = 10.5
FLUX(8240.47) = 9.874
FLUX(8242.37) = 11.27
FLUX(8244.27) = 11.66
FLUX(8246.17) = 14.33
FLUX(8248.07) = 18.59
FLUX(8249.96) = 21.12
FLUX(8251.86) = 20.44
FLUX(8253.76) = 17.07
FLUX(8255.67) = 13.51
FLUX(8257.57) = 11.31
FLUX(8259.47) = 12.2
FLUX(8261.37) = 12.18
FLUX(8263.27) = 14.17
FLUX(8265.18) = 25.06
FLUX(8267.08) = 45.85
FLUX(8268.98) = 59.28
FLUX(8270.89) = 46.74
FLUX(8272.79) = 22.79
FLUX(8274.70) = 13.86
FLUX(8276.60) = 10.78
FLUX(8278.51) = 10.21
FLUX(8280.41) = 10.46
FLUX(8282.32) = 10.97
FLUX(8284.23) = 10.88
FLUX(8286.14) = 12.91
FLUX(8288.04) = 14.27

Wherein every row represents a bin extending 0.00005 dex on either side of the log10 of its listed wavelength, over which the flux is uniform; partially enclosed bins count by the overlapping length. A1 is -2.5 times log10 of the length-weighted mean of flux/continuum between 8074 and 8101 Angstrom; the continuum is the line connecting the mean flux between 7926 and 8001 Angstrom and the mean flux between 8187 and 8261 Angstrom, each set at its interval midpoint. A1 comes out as 0.123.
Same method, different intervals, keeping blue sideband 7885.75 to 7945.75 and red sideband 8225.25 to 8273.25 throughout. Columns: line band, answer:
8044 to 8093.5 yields 0.38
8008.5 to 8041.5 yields 0.27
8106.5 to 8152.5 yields 0.49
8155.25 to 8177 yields 0.49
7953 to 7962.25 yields 0.13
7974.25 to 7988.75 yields 0.17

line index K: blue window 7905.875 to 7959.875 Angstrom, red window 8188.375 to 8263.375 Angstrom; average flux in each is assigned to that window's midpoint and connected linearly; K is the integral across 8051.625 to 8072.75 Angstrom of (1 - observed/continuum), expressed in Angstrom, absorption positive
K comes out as 2.5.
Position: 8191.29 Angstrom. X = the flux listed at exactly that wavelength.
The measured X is 9.292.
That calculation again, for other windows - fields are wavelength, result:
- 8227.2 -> 9.712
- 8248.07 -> 18.59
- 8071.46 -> 8.978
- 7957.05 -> 11.06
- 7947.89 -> 10.58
